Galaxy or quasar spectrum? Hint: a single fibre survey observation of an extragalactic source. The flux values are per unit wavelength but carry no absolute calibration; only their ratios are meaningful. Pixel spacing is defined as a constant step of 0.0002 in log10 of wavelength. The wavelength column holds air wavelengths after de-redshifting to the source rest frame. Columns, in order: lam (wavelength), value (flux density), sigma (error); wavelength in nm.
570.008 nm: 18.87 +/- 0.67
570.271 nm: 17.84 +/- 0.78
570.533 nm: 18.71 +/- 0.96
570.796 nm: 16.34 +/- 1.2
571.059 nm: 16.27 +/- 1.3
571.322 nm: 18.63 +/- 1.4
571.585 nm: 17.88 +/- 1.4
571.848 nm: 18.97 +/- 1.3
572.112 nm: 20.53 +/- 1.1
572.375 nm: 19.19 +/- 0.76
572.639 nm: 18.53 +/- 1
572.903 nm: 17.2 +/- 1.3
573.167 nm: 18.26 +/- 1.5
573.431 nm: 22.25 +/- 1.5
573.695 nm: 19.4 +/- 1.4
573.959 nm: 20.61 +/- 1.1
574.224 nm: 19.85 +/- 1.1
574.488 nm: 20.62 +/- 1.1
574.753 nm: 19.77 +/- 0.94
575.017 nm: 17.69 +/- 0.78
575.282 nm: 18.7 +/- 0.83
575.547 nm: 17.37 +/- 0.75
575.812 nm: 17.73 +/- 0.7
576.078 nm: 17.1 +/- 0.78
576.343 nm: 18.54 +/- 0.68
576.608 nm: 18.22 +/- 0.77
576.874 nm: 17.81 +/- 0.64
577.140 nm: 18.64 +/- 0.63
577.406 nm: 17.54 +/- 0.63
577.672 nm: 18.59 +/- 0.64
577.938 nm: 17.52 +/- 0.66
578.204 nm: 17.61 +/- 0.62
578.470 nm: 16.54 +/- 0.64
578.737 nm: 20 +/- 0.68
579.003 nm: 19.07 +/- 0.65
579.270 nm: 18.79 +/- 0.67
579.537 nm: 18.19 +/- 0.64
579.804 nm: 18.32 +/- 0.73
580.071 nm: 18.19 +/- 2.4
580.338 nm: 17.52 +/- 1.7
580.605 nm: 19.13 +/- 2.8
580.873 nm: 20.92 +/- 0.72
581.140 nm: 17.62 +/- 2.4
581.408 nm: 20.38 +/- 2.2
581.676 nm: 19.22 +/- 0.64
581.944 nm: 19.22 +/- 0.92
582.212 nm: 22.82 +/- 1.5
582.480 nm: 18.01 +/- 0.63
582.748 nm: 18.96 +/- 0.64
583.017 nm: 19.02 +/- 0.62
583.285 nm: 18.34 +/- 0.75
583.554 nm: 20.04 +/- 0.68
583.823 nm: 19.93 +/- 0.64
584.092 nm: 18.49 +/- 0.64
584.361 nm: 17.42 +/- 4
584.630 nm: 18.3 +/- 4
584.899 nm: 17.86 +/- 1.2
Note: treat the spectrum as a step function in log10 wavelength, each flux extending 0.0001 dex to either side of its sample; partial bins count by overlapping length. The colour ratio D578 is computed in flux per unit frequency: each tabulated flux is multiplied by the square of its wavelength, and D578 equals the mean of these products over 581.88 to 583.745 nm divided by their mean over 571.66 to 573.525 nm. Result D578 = 1.05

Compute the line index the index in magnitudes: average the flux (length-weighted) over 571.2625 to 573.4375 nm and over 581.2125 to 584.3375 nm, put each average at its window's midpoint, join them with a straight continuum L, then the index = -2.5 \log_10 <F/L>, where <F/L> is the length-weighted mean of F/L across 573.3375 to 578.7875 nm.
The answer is 0.02 mag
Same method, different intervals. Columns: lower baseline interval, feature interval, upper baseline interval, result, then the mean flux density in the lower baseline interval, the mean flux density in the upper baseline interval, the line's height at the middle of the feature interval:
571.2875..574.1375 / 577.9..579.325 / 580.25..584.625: 0.054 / 19.3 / 19.2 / 19.2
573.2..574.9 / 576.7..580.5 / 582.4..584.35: 0.082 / 20.3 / 18.9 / 19.6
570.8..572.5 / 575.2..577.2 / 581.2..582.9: 0.058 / 18.4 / 19.7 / 19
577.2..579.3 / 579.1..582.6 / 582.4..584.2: -0.028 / 18.2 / 19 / 18.6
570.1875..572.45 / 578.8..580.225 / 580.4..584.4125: 0.026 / 18.3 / 19.3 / 19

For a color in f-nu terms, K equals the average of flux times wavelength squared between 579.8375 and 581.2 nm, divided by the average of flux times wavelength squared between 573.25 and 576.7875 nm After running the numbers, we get 1.00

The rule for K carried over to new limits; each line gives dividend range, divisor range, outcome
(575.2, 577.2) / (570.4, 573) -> 1.00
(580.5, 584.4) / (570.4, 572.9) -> 1.10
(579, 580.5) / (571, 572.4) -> 1.01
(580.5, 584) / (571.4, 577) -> 1.06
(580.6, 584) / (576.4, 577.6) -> 1.10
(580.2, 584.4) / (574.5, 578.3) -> 1.08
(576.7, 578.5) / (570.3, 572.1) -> 1.01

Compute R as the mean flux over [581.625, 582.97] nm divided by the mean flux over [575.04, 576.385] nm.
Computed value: 1.10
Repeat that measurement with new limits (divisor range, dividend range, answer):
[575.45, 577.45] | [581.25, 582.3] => 1.13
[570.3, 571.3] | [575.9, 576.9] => 1.03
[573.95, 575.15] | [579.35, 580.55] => 0.93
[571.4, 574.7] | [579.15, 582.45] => 0.99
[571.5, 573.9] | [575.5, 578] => 0.93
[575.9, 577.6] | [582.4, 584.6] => 1.04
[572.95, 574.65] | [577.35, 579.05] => 0.91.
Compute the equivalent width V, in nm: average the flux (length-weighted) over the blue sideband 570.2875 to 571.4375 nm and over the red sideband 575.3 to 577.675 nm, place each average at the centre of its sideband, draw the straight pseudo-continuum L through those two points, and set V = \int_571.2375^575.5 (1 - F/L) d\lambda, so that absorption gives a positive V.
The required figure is -0.366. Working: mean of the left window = 17.5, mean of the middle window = 19.2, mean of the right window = 17.9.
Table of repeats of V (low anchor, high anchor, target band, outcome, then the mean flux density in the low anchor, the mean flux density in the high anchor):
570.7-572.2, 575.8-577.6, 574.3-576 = -0.06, 18.1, 18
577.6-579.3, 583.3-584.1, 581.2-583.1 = -0.05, 18.3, 19.5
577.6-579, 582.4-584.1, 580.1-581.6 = -0.04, 18.1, 19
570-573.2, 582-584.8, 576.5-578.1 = 0.05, 18.2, 19.1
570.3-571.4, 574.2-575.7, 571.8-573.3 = -0.06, 17.5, 18.9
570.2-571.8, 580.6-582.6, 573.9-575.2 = -0.09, 17.7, 19.7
